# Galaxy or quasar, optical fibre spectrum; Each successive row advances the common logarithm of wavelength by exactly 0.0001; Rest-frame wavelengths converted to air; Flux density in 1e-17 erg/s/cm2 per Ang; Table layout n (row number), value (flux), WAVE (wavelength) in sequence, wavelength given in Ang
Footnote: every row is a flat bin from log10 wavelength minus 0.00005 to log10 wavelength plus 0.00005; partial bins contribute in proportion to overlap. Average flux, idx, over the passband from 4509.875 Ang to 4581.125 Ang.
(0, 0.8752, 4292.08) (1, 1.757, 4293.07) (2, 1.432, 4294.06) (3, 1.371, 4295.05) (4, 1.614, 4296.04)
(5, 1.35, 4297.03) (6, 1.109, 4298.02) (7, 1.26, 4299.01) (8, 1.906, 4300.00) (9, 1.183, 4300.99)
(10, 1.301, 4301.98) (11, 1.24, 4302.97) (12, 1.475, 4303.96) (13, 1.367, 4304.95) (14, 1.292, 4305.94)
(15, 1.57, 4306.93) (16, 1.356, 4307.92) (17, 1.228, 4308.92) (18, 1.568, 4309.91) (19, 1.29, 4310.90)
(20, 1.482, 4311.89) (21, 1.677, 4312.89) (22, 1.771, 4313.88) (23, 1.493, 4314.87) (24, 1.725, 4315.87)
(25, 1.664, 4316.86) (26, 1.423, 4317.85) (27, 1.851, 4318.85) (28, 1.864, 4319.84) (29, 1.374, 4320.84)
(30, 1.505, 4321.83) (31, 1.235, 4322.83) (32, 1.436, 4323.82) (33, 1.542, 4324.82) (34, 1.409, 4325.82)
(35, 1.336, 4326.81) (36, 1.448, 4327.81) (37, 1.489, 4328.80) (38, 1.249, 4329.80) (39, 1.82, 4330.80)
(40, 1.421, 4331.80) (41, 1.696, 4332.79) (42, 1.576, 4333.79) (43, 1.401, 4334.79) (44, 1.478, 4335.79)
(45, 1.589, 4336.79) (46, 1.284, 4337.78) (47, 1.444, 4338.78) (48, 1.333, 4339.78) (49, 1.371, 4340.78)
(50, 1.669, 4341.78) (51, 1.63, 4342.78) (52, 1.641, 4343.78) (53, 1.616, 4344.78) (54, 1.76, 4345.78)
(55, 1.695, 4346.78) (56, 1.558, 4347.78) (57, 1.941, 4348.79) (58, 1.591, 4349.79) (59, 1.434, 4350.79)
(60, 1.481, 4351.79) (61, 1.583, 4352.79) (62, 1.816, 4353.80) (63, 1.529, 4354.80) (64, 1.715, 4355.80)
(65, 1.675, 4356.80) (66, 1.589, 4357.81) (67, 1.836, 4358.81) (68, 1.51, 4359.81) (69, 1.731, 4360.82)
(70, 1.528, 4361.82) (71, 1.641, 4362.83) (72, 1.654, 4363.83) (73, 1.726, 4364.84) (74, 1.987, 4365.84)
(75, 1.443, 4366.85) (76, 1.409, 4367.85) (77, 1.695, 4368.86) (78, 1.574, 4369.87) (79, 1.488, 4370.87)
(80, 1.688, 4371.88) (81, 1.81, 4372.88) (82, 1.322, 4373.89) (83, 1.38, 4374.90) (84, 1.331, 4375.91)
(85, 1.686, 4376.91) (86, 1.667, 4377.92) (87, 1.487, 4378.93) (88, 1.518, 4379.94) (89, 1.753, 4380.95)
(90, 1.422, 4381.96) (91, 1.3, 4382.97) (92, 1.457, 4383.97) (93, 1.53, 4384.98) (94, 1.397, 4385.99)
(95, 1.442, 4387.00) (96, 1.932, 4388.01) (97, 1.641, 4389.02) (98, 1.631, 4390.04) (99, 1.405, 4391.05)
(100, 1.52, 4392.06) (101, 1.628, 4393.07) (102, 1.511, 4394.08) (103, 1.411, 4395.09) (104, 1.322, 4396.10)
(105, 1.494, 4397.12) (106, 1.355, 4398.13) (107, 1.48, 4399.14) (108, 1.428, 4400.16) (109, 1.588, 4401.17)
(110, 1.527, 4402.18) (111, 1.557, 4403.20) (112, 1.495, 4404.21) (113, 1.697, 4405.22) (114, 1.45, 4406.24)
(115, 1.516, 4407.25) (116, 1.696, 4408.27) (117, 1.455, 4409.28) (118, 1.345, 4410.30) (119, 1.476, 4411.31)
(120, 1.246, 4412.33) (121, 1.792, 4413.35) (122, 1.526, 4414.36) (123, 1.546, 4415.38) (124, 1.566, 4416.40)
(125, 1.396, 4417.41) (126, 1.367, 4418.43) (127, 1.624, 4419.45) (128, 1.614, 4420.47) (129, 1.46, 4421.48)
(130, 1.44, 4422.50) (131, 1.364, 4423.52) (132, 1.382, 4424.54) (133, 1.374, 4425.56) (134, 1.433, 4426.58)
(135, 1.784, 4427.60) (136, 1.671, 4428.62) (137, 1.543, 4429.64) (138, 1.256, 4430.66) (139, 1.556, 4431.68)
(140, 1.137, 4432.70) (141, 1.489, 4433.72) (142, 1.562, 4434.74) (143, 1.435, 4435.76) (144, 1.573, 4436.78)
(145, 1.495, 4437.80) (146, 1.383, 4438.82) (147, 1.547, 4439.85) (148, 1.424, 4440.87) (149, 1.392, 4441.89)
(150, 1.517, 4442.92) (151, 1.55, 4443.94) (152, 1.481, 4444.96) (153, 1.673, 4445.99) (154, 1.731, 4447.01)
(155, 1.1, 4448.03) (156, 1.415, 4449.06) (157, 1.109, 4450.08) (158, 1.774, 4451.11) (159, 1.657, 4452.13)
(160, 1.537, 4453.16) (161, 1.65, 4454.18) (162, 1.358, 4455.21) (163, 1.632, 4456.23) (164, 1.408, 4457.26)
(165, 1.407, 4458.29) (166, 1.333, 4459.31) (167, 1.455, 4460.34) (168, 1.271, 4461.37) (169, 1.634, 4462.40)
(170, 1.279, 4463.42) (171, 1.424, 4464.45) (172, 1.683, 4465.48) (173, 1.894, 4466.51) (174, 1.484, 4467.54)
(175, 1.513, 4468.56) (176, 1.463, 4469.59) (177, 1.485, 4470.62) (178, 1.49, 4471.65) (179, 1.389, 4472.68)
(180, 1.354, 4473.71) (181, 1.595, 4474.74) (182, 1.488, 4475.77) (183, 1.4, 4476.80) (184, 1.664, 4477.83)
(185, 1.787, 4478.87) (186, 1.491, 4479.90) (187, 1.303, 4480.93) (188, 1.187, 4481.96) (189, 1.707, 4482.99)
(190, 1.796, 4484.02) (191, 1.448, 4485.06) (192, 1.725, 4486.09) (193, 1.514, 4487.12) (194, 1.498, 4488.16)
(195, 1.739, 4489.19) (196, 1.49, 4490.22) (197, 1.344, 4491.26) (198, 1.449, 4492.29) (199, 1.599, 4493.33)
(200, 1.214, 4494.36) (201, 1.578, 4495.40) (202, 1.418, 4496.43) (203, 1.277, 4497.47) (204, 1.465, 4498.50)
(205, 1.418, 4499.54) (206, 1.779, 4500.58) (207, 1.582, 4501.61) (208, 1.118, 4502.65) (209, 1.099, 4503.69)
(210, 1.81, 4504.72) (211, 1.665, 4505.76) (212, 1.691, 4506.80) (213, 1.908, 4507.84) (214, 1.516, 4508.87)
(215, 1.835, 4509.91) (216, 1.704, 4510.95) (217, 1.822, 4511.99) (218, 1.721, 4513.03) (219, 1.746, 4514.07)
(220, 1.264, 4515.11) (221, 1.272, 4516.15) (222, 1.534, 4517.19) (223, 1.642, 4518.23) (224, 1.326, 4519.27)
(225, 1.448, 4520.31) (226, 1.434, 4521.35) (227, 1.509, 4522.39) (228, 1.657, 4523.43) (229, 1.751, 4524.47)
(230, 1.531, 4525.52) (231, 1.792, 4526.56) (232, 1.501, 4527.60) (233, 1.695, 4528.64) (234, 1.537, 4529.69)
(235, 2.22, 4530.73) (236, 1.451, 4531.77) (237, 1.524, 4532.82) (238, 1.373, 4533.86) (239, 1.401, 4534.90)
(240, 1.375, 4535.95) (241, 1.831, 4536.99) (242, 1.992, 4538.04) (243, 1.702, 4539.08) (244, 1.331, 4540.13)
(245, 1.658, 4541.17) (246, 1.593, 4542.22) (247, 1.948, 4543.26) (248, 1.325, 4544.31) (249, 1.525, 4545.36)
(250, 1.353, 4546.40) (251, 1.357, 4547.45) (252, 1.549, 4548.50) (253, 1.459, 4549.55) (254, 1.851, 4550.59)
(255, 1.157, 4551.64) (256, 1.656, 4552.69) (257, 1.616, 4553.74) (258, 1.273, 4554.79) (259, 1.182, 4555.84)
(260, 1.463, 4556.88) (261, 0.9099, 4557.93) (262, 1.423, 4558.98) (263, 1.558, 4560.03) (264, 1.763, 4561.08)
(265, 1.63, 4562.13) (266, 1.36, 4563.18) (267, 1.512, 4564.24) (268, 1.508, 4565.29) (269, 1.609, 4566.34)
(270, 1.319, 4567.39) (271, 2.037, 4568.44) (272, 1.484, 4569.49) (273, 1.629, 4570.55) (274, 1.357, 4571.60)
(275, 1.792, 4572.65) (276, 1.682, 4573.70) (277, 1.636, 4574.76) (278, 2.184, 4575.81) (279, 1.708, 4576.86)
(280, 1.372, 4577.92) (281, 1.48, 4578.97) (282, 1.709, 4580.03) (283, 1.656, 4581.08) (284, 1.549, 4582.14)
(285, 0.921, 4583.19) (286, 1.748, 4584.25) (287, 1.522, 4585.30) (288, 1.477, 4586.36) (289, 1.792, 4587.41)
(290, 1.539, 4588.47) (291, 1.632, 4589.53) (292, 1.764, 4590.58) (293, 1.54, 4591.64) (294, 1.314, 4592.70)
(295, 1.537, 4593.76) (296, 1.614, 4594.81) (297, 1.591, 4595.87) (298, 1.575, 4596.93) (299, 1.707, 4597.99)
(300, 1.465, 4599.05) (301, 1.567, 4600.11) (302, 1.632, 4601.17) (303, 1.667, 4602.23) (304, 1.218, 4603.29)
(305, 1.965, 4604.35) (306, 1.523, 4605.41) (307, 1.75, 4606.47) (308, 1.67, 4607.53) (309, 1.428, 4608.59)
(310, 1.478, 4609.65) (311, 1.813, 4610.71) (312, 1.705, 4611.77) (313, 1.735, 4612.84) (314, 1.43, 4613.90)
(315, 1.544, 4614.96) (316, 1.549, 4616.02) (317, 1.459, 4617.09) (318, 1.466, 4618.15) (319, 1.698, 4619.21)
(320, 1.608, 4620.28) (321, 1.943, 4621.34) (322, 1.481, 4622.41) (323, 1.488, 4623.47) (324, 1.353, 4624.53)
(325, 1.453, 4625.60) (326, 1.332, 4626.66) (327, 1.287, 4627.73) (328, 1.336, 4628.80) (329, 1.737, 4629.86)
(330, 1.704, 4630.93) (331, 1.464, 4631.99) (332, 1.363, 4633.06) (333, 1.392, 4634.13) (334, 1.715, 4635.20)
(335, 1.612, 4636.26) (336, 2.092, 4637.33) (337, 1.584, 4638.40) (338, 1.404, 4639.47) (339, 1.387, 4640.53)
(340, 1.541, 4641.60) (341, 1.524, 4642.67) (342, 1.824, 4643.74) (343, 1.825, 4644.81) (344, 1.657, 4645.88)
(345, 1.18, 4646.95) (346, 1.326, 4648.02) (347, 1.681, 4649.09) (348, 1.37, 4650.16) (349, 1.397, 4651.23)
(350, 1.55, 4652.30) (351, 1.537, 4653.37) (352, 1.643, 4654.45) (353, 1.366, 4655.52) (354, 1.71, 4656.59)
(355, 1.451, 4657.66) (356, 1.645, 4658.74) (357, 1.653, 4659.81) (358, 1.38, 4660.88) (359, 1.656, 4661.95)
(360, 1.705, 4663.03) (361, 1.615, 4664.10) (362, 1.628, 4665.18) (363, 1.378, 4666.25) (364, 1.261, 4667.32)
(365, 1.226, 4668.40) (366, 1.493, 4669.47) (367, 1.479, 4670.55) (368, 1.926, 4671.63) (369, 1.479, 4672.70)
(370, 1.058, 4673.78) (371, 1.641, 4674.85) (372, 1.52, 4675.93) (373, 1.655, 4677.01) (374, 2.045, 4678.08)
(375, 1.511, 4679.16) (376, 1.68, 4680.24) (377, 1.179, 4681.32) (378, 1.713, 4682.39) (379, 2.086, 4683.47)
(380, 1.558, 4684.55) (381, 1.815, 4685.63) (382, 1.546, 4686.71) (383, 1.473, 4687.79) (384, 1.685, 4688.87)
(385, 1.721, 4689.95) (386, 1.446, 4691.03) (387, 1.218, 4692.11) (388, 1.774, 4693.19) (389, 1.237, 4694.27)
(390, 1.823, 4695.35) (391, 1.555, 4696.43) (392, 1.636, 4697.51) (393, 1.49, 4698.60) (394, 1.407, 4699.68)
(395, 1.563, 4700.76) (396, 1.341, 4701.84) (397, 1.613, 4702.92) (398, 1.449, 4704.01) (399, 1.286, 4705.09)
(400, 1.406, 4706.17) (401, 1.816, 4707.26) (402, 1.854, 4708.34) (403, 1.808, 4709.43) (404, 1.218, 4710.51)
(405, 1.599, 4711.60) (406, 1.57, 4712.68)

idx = 1.57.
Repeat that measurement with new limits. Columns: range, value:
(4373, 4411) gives 1.51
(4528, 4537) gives 1.59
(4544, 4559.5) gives 1.41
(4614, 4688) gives 1.55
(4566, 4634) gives 1.57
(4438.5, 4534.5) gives 1.53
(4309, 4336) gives 1.52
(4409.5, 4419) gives 1.47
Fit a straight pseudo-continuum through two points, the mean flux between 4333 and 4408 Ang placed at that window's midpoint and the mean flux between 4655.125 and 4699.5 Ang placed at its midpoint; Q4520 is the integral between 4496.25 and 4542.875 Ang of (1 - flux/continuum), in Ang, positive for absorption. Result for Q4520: -0.5 Ang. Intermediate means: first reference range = 1.56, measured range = 1.58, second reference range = 1.56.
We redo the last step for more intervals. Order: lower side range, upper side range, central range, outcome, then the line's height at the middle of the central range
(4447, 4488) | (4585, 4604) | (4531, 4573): 0.56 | 1.54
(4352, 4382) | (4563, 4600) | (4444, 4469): 1.57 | 1.6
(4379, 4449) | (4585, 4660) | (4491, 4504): 0.90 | 1.52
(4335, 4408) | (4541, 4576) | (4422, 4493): 2.50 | 1.55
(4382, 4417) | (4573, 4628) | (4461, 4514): 0.12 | 1.54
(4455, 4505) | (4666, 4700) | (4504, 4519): -1.41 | 1.5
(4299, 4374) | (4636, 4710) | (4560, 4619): -1.11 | 1.56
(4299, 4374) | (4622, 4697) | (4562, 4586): -0.53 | 1.55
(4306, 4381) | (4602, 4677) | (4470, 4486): 0.43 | 1.55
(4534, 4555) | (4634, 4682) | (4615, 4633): 0.34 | 1.55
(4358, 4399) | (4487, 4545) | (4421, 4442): 1.30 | 1.56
